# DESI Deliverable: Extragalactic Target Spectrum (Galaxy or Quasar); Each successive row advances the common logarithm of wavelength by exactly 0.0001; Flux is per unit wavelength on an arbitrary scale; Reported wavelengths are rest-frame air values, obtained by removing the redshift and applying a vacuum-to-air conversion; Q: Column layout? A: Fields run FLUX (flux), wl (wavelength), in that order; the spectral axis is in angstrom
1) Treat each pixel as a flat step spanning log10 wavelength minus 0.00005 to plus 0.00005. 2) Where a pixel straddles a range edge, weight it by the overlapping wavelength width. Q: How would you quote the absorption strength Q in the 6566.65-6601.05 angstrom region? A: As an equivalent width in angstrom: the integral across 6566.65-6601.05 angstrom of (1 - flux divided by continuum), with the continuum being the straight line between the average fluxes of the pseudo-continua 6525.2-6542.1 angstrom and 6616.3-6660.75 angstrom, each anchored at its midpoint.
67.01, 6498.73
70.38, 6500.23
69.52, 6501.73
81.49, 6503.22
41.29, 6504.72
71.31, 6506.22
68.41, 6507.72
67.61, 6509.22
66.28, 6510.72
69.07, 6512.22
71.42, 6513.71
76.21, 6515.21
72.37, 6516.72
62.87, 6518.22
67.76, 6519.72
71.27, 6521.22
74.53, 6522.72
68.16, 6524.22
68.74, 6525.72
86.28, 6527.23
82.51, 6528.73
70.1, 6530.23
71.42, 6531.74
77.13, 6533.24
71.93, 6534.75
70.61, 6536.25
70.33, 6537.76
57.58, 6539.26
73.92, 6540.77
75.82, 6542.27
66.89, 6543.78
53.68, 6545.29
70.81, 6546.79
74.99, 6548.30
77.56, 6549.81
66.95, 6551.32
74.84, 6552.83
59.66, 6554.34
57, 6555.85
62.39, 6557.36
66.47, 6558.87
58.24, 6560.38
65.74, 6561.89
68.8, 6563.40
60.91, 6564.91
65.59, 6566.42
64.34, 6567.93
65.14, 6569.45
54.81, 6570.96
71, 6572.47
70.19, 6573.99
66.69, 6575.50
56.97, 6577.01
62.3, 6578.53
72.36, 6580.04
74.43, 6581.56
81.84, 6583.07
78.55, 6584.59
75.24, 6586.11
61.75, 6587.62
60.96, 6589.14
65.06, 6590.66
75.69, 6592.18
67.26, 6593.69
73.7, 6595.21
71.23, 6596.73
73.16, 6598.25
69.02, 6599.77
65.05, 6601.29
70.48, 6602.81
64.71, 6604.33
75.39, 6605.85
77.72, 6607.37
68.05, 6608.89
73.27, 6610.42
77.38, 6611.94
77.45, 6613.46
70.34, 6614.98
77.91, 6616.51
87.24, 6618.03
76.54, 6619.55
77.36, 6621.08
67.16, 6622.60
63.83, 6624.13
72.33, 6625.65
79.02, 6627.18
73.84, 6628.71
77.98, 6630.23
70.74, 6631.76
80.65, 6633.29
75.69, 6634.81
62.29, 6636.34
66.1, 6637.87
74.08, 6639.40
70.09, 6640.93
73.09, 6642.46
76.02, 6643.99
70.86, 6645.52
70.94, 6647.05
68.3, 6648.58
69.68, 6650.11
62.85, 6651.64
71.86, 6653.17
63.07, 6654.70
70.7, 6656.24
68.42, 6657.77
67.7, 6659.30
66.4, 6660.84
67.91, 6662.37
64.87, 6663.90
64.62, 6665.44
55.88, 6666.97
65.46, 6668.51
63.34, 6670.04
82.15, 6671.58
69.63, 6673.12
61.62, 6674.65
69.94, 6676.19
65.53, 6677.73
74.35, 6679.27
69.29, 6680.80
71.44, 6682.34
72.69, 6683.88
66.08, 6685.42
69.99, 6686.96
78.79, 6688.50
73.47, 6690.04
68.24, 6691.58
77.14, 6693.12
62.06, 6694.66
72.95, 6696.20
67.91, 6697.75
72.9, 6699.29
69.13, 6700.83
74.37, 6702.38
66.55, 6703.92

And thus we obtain 1.8 angstrom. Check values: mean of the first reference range 72.9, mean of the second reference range 71.8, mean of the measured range 68.6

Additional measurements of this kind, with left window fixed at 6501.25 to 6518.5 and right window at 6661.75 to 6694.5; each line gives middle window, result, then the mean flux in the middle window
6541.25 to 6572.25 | 1.3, 65.7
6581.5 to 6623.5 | -2.4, 72.6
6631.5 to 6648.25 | -0.7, 71.8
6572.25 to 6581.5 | 0.2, 66.9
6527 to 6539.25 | -0.9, 73.5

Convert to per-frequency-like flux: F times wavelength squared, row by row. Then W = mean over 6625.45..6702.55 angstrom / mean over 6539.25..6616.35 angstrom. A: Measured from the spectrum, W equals 1.05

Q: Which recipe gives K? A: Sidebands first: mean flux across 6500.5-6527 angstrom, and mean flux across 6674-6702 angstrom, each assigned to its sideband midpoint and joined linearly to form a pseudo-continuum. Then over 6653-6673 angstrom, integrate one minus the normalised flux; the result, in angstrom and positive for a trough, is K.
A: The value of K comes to 0.87 angstrom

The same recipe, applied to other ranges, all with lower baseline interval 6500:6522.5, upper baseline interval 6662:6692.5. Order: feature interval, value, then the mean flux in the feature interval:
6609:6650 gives -2.7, 73.3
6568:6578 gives 0.7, 64.1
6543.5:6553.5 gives -0.1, 69.4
